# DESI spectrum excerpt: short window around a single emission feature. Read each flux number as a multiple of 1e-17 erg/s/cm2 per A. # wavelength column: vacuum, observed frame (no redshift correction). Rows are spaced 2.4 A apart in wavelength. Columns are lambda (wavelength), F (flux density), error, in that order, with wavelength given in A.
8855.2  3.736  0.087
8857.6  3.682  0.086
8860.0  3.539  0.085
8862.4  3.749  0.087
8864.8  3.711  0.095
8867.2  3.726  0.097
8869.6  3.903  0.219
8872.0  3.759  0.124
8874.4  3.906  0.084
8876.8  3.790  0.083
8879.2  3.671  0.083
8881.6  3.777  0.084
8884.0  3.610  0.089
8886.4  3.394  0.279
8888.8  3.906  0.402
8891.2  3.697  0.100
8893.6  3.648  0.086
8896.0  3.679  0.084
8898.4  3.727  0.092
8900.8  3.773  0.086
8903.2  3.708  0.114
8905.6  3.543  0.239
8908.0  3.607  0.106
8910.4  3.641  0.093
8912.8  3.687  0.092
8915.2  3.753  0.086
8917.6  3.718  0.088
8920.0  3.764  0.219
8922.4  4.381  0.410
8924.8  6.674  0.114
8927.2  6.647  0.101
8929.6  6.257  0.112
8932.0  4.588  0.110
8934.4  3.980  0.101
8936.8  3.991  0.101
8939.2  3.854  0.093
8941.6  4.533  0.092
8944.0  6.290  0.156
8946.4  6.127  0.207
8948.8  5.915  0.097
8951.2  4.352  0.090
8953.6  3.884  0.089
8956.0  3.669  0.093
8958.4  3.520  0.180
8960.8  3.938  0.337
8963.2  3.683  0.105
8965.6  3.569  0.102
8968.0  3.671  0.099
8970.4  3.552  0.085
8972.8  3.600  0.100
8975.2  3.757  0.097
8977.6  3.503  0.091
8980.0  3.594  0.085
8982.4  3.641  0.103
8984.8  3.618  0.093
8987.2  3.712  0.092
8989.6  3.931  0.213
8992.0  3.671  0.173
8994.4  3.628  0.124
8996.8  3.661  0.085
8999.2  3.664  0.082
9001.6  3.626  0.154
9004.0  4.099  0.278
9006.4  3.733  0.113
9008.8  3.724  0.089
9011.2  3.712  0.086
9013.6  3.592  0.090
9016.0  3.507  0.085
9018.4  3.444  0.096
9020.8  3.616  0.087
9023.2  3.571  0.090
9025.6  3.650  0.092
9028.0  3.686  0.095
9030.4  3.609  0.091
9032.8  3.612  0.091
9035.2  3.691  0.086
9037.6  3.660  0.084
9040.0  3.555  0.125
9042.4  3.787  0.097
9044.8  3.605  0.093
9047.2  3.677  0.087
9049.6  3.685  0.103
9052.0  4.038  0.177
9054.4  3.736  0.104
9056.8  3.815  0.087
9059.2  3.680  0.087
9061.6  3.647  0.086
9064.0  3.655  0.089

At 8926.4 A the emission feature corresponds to [S II] 6716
